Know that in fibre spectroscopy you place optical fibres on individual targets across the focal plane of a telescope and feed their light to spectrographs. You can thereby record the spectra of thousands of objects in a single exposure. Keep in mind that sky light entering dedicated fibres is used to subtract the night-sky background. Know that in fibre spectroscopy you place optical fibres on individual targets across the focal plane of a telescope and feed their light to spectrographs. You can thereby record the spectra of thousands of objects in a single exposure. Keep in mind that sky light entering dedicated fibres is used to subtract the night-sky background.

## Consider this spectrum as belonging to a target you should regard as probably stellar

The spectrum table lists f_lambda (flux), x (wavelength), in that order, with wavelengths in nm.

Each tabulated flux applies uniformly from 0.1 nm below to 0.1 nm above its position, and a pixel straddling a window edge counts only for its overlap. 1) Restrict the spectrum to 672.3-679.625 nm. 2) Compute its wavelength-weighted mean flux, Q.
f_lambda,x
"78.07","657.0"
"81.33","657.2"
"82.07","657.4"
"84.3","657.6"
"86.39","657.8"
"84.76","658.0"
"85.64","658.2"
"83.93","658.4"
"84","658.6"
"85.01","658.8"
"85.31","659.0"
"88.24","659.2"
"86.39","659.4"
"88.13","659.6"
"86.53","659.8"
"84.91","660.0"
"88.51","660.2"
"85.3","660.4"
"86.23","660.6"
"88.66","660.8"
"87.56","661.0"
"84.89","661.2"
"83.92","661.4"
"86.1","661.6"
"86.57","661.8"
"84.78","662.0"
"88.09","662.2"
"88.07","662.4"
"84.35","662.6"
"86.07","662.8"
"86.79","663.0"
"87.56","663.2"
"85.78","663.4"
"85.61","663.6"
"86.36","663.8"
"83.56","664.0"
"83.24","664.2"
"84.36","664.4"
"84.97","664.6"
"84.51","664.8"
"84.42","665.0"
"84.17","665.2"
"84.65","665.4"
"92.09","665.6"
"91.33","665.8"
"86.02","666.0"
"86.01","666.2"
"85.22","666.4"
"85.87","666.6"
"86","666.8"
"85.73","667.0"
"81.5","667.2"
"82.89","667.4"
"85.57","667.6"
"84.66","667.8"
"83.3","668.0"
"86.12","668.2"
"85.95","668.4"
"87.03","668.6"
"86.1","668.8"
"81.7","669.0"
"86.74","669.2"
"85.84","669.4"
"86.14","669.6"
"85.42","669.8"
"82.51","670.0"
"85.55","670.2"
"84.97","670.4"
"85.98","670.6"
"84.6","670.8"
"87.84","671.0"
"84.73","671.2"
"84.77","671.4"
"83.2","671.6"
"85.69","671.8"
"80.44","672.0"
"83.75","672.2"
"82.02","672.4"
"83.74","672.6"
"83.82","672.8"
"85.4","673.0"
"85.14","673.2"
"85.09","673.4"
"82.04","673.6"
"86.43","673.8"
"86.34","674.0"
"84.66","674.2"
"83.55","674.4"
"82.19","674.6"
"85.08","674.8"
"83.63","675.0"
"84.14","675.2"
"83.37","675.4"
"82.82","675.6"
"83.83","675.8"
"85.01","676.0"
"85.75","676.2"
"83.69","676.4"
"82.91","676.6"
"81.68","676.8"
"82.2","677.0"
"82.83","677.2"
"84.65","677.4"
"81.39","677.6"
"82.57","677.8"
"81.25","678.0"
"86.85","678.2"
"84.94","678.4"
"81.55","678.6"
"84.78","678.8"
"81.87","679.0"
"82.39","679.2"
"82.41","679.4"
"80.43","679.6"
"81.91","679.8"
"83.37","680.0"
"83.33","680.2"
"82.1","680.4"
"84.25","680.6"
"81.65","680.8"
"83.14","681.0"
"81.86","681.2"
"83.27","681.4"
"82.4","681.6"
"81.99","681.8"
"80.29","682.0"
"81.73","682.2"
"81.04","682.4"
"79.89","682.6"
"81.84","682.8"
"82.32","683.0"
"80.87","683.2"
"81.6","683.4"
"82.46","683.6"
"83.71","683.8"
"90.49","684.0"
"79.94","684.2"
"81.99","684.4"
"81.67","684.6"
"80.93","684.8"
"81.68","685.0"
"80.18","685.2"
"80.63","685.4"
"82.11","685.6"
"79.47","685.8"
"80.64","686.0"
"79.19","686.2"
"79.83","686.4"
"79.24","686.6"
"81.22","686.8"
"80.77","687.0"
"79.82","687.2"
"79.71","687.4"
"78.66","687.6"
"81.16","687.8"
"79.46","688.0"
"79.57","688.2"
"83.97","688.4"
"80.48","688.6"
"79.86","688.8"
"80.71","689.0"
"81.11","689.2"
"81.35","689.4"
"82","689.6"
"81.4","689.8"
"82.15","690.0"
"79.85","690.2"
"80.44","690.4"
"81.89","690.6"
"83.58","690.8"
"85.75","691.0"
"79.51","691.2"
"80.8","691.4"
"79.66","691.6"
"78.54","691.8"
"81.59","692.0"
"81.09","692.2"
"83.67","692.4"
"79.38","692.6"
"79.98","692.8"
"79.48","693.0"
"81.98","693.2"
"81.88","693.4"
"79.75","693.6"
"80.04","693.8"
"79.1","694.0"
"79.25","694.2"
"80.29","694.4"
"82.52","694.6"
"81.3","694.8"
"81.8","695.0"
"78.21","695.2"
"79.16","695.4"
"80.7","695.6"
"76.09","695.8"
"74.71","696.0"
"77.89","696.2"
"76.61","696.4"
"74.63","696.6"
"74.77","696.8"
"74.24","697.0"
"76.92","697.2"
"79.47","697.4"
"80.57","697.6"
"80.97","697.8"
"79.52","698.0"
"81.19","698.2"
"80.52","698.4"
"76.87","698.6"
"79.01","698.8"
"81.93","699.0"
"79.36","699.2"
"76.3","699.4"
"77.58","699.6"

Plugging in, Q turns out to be 83.6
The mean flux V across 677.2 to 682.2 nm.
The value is 82.7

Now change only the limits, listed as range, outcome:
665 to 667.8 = 85.8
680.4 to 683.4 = 81.9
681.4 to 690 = 81.2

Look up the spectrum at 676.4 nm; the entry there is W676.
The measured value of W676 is 83.69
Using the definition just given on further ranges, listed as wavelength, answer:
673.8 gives 86.43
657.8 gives 86.39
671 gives 87.84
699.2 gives 79.36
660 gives 84.91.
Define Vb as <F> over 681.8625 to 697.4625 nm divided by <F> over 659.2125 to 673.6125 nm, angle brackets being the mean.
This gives 0.9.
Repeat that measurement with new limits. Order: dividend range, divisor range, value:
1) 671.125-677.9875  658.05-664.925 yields 0.98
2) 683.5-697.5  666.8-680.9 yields 0.96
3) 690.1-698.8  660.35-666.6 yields 0.93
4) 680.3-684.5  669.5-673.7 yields 0.98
